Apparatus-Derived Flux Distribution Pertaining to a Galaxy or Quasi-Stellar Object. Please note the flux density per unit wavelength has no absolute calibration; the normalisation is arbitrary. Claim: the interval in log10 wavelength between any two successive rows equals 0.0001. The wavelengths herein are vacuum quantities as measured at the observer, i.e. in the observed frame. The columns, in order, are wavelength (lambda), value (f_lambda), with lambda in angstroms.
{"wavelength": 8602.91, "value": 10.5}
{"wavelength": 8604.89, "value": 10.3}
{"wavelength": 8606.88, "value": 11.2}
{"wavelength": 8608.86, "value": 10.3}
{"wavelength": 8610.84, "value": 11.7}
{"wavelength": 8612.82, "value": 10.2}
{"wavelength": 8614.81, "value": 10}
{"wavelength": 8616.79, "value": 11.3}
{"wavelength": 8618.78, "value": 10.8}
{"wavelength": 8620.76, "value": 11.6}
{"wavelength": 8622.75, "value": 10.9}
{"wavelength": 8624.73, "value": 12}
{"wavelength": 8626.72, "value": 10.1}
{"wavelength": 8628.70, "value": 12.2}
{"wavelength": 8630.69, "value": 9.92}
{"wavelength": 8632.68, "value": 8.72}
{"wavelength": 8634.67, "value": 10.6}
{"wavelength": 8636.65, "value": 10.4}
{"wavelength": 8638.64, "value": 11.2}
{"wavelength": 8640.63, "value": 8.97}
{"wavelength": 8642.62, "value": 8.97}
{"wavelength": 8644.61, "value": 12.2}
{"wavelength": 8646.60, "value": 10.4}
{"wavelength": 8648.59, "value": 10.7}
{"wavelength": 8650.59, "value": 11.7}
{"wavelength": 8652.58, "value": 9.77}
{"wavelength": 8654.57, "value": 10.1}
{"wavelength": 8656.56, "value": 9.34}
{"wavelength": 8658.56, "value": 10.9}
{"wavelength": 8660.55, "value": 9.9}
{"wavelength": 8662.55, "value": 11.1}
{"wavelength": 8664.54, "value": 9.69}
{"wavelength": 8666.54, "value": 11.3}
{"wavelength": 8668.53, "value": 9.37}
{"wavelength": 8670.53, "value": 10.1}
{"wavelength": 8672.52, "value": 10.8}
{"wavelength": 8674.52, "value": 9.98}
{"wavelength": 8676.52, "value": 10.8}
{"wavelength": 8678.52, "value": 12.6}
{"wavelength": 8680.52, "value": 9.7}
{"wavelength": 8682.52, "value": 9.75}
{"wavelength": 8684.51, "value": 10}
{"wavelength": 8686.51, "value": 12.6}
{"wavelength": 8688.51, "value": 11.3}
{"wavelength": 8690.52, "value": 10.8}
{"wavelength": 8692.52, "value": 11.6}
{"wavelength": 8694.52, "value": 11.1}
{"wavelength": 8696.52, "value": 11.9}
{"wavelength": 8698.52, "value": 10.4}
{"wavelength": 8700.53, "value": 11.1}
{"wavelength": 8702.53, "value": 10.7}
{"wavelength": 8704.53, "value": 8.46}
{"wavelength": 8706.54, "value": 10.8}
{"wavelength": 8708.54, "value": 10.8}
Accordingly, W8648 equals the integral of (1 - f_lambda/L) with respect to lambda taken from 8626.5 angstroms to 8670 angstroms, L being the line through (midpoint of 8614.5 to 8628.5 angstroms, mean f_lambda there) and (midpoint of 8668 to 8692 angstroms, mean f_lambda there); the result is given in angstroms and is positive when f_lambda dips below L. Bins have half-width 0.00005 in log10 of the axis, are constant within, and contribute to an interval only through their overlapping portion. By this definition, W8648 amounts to 2.2 angstroms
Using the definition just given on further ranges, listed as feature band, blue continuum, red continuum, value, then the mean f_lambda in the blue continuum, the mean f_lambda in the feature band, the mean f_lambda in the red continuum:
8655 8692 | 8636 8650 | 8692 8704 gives 0.68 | 10.4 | 10.6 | 11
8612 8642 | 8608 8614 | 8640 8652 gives 0.13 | 10.7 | 10.6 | 10.5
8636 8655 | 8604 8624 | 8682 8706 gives 0.68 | 10.8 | 10.5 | 10.8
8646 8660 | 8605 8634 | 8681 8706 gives 0.49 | 10.8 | 10.4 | 10.8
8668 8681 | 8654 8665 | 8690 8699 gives 0.12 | 10.2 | 10.5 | 11.2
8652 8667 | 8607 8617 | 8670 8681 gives 0.68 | 10.7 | 10.2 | 10.7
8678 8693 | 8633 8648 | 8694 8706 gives -0.63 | 10.3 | 11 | 10.6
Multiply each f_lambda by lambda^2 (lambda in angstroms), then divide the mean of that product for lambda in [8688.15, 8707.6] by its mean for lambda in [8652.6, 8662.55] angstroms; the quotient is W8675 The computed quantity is 1.08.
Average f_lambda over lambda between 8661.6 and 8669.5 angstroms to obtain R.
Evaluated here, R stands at 10.4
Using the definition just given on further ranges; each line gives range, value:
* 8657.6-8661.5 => 10.4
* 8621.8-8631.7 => 11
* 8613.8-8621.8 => 10.9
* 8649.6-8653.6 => 10.7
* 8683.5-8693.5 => 11.3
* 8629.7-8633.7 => 9.32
